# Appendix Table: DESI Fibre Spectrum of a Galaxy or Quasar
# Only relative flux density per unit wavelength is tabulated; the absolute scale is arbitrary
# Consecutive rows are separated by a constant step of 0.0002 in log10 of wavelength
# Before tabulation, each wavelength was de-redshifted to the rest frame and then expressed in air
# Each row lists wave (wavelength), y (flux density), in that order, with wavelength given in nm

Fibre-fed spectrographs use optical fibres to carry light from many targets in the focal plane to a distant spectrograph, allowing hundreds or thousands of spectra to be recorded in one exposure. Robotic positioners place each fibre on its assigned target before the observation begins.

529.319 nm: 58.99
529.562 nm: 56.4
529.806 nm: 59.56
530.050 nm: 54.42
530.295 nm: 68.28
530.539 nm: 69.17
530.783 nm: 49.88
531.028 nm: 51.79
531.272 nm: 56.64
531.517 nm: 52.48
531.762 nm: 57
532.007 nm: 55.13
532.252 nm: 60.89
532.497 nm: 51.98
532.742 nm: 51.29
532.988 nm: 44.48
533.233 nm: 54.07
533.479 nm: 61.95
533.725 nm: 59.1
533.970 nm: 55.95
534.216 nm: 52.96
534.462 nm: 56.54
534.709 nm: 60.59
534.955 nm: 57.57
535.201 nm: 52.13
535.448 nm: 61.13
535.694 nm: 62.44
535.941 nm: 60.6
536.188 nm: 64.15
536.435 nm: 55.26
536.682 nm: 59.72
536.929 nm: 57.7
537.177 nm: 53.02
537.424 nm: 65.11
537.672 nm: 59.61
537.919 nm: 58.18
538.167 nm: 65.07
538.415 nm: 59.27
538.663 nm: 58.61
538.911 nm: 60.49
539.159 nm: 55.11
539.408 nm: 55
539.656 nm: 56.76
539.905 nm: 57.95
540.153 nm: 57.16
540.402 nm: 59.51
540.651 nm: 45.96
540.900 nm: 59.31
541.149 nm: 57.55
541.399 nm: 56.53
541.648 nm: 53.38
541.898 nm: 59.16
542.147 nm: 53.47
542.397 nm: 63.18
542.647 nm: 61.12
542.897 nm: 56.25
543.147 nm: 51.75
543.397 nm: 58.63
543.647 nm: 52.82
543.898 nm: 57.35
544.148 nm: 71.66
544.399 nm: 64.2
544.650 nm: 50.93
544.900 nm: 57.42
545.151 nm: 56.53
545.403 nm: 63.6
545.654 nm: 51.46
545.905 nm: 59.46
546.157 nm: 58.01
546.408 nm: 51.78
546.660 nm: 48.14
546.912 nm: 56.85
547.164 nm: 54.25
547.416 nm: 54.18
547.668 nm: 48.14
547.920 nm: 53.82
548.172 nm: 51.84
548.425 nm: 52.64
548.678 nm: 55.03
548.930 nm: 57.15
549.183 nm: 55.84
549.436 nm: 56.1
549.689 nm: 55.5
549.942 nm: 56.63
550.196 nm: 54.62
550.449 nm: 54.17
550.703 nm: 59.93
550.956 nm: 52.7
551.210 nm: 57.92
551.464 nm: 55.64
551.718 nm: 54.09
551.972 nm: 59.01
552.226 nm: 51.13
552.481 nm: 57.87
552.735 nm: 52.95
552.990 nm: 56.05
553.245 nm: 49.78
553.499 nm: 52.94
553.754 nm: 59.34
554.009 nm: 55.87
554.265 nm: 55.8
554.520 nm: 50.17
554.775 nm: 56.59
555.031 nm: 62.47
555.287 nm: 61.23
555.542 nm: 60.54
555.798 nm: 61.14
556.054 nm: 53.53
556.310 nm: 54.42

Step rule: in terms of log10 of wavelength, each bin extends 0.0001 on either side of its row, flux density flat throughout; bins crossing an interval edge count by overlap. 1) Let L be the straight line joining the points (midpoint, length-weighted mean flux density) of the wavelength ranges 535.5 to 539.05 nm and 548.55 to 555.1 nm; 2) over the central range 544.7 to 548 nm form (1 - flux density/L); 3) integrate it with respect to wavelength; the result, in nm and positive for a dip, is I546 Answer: 0.14 nm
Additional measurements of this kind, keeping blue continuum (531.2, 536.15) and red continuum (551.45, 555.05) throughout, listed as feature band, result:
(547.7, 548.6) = 0.049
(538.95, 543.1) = -0.060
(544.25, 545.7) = -0.059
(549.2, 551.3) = -0.024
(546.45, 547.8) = 0.078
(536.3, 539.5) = -0.147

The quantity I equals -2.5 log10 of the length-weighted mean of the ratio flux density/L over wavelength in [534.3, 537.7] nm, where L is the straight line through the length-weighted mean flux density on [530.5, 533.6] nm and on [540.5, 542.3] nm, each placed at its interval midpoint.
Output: -0.07 mag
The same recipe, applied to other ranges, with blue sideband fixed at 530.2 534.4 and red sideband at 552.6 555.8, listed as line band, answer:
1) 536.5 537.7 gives -0.051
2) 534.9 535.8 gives -0.043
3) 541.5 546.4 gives -0.030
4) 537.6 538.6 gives -0.082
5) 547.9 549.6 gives 0.031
